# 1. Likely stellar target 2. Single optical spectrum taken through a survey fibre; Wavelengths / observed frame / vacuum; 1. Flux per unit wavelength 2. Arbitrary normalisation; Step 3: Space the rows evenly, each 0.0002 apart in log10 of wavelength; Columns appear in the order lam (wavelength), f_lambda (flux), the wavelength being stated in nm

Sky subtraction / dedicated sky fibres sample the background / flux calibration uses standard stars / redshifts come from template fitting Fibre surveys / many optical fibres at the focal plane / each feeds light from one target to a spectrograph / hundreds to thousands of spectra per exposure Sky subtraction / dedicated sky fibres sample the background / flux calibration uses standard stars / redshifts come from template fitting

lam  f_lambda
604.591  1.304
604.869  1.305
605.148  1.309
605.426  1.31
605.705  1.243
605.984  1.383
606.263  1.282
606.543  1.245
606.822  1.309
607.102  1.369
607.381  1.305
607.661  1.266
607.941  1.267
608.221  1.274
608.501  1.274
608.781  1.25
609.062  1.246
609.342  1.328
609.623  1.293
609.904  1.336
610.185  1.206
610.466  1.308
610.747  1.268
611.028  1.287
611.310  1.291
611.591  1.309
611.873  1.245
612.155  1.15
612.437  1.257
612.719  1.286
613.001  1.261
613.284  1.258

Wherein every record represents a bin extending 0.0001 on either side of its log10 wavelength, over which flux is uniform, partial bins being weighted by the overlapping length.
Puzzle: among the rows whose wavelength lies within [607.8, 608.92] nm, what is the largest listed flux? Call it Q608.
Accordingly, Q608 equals 1.274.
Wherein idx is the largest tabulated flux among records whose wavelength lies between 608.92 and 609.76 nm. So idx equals 1.328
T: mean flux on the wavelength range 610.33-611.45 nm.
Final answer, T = 1.29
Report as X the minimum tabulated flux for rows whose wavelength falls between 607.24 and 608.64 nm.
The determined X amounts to 1.266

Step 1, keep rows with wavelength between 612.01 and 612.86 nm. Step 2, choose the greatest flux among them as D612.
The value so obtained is 1.286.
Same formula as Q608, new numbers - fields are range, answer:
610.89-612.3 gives 1.309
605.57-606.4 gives 1.383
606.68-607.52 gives 1.369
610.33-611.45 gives 1.308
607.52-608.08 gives 1.267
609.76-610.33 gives 1.336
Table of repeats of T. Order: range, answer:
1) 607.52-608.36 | 1.27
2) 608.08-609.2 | 1.26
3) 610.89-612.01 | 1.28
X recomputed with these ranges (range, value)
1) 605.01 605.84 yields 1.243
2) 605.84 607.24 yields 1.245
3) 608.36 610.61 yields 1.206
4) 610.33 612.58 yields 1.15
